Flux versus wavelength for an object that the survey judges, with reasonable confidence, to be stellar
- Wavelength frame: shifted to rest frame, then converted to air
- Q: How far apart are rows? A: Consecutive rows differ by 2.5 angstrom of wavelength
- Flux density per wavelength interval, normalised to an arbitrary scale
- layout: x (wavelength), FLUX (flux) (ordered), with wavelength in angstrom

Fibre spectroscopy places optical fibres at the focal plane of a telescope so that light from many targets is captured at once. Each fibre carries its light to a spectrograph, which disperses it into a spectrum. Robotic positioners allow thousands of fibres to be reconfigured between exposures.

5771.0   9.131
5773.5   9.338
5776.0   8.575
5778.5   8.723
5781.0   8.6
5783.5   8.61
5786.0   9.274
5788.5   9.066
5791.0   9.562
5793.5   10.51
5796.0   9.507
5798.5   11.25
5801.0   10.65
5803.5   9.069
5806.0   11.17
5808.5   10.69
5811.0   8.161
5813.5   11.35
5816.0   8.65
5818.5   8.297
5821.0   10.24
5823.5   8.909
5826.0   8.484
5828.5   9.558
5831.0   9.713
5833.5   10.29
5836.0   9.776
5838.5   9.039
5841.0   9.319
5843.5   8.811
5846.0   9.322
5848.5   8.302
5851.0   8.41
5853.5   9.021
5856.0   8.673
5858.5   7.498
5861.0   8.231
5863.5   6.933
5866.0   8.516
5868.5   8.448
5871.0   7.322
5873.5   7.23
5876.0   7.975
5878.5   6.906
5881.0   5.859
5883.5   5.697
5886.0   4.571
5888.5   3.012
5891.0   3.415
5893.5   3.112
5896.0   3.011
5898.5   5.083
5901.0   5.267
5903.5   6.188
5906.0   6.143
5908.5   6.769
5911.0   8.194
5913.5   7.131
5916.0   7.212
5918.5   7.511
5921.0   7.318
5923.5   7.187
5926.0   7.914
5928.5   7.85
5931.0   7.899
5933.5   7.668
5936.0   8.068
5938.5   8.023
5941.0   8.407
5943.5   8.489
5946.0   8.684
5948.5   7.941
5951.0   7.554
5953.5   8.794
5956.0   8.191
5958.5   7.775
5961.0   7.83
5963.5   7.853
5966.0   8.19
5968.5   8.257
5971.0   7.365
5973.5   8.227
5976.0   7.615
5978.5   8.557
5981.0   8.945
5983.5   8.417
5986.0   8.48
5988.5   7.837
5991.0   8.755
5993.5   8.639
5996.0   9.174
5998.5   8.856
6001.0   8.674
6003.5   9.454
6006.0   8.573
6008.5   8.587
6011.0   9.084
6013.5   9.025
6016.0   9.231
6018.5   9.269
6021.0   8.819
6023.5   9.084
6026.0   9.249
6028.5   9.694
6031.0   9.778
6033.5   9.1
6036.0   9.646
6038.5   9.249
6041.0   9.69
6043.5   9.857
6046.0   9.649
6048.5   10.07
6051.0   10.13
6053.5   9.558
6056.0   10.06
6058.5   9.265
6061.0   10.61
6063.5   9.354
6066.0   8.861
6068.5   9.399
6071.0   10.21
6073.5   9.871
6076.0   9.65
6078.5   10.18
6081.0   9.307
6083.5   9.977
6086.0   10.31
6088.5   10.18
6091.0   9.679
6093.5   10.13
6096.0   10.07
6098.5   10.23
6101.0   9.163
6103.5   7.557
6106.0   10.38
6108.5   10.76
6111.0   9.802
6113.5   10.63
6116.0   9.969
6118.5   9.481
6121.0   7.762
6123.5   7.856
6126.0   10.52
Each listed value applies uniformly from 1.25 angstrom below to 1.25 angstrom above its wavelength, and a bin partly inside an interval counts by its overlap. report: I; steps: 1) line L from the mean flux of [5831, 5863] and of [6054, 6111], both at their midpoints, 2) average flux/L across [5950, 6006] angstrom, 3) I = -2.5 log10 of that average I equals 0.13 mag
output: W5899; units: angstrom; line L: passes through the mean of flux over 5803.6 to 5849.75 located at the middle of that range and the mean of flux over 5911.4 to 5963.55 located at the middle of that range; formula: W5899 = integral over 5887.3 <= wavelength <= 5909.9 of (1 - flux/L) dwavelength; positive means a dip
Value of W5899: 10.0 angstrom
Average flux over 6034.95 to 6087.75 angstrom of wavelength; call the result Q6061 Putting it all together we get 9.76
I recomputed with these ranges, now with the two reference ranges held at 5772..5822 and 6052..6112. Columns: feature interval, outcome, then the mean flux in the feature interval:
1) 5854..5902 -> 0.48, 6.19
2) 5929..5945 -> 0.19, 8.09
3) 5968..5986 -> 0.18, 8.21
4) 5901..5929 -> 0.33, 7.12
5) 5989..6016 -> 0.10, 8.87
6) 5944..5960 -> 0.18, 8.17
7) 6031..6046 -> 0.02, 9.54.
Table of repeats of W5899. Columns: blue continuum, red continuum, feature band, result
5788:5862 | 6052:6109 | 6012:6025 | 0.8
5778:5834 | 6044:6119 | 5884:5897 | 8.2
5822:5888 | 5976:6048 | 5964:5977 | 1.3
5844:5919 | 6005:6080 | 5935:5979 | -0.5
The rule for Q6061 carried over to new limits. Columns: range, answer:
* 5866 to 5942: 6.57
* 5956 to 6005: 8.36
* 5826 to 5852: 9.23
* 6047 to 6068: 9.73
